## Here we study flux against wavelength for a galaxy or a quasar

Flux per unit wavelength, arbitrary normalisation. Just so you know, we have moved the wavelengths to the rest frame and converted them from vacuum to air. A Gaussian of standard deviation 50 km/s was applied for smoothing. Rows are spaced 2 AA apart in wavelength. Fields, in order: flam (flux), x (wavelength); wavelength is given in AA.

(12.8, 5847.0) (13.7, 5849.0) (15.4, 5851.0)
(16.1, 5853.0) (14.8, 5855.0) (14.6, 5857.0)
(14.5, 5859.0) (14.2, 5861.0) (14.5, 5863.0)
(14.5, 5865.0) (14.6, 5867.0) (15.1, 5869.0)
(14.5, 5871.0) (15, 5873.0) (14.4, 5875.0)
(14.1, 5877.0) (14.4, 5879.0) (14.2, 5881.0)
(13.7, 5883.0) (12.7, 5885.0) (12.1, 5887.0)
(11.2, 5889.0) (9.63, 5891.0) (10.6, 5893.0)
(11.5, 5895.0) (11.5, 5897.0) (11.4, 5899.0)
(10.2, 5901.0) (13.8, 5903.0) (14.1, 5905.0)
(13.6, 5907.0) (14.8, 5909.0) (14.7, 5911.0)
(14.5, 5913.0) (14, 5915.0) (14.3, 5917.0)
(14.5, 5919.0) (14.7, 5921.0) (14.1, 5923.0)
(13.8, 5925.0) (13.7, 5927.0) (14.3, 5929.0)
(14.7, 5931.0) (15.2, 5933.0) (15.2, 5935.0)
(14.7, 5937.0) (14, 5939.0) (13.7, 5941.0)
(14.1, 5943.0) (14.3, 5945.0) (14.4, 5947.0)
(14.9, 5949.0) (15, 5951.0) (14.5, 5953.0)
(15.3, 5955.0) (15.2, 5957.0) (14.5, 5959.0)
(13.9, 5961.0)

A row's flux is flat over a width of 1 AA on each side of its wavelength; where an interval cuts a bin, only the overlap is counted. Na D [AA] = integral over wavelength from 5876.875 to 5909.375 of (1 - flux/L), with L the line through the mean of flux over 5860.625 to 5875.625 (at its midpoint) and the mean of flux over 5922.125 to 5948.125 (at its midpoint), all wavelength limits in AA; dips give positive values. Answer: 4.6 AA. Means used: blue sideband 14.6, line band 12.5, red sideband 14.3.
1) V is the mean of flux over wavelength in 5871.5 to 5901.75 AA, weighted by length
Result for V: 12.5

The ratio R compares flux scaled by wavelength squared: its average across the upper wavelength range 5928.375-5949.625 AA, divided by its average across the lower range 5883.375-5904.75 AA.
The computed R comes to 1.3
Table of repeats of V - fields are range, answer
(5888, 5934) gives 13.3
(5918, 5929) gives 14.2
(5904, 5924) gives 14.3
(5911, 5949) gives 14.4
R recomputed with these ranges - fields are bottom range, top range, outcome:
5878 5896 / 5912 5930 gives 1.18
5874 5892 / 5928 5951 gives 1.14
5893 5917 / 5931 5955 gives 1.13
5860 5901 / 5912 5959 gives 1.13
